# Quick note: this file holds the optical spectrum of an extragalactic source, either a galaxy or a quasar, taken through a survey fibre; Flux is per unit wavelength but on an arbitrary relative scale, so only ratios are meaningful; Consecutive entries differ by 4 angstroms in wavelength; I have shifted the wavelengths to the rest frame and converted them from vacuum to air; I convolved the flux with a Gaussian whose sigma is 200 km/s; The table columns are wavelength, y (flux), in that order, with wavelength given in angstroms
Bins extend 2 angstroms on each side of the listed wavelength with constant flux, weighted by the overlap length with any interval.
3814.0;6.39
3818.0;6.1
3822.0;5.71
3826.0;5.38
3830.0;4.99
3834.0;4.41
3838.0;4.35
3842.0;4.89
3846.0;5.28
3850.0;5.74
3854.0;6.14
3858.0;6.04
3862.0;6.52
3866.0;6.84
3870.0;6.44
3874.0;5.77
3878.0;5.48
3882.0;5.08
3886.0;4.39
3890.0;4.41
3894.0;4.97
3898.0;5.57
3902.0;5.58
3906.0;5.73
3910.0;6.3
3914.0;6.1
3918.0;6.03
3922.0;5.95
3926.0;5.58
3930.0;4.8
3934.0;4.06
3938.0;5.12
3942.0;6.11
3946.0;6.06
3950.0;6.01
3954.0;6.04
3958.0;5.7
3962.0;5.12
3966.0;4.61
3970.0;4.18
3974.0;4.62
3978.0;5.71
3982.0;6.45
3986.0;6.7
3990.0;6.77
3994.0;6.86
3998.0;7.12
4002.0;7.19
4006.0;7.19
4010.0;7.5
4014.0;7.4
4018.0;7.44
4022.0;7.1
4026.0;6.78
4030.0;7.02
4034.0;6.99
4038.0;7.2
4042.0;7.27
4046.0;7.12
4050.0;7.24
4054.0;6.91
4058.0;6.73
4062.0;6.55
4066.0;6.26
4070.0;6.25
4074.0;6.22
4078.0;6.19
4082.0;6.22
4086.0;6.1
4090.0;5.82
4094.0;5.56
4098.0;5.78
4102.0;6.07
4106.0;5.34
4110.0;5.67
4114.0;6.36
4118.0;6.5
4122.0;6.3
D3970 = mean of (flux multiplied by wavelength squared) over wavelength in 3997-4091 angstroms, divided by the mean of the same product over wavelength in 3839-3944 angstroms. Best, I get 1.3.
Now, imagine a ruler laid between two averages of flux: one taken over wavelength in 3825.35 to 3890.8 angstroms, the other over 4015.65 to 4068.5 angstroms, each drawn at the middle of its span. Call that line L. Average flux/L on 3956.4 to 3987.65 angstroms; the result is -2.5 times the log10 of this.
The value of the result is 0.189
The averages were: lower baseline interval 5.44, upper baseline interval 6.97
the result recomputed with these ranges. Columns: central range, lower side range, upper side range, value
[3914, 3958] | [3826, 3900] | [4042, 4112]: 0.02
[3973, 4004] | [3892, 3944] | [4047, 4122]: -0.12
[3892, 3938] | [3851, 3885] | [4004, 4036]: 0.16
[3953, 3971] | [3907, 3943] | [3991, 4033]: 0.21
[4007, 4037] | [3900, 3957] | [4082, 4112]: -0.24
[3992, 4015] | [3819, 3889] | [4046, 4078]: -0.15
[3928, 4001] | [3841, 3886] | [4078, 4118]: 0.03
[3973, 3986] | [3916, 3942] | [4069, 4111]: -0.06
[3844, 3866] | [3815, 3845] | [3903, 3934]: -0.14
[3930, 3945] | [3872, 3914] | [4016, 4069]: 0.14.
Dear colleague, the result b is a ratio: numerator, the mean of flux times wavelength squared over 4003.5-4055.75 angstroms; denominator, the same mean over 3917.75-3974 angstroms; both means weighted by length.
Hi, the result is 1.40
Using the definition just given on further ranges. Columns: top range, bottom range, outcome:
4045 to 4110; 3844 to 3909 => 1.23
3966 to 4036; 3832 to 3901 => 1.30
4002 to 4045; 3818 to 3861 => 1.47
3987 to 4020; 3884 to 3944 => 1.39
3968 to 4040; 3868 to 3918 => 1.28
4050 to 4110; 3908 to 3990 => 1.18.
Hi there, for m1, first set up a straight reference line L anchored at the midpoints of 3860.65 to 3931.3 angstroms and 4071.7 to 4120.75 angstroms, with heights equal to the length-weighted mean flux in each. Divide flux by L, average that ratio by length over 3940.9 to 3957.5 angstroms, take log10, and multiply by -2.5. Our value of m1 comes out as -0.05 mag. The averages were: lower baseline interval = 5.64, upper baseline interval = 5.99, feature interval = 6.02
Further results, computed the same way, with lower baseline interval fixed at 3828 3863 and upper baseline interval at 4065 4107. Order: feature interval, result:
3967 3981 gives 0.15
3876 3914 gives 0.03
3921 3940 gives 0.10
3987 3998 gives -0.19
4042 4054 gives -0.21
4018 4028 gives -0.21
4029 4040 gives -0.21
